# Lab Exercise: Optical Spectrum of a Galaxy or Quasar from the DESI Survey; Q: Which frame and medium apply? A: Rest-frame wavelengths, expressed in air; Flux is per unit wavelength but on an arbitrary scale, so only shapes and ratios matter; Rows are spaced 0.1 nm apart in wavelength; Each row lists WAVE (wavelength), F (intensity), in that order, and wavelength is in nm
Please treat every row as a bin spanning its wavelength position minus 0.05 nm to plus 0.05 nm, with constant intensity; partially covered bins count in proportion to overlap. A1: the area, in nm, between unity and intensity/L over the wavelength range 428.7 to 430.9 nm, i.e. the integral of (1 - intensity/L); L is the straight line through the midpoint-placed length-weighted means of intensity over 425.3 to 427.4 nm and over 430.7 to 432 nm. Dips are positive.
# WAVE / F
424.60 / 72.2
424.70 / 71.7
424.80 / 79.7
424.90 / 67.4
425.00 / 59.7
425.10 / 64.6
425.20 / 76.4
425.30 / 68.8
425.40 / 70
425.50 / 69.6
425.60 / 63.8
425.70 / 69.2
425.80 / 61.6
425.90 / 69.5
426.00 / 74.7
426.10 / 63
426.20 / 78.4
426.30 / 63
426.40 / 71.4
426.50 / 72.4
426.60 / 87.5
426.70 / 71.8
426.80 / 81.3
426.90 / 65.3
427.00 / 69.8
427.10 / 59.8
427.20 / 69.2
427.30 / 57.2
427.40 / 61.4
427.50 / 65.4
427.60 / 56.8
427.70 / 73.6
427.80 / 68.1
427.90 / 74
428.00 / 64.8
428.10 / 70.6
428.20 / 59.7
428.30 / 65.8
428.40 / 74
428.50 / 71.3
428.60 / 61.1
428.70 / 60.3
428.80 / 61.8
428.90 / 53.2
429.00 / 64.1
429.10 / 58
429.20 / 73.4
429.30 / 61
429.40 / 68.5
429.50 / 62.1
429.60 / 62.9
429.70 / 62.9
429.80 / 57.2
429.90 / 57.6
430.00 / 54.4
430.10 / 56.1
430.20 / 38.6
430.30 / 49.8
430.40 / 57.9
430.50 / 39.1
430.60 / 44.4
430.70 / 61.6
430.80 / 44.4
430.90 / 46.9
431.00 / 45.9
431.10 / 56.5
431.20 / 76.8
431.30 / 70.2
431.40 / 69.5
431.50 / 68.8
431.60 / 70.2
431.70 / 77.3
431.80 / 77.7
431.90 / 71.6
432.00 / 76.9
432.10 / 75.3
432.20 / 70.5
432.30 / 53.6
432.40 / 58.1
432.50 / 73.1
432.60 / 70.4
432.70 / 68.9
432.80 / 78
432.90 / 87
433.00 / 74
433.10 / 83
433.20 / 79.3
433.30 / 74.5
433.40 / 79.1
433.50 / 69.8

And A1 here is 0.327 nm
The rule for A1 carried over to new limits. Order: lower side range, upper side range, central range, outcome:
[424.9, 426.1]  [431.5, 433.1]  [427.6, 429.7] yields 0.14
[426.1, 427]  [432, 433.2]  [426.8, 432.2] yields 0.73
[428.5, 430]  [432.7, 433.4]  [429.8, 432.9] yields 0.39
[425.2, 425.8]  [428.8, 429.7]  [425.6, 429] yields -0.08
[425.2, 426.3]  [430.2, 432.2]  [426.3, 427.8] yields -0.03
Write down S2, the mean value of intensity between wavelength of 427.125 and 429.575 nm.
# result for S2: 64.7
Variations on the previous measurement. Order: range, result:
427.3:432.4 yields 62.4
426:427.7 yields 68.7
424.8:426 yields 68.2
